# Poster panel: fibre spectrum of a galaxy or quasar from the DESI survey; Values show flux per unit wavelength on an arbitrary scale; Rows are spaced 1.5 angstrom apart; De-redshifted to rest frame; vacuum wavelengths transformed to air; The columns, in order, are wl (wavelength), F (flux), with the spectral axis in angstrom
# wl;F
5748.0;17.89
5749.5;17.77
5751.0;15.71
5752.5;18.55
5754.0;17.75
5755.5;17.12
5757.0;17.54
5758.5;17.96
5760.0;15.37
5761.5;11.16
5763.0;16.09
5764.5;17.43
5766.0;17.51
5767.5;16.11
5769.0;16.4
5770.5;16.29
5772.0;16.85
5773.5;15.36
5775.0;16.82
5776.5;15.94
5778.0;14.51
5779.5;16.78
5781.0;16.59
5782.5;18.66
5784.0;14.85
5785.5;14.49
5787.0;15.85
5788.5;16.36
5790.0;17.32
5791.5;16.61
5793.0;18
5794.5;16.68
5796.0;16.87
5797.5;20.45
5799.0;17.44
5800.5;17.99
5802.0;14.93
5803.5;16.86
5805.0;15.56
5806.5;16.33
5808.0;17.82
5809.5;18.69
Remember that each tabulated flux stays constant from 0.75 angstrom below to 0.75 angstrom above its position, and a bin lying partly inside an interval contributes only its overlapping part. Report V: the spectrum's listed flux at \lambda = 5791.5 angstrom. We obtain 16.61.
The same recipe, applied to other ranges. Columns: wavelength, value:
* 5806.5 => 16.33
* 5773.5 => 15.36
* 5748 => 17.89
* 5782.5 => 18.66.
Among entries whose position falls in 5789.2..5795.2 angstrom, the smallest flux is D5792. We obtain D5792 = 16.61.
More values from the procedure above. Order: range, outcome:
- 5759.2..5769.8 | 11.16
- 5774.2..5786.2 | 14.49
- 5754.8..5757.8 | 17.12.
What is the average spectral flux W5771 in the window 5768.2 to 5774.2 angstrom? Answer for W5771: 16.2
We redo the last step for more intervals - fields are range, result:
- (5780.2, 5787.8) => 16.1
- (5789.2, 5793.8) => 17.3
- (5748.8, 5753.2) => 17.3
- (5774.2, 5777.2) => 16.4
